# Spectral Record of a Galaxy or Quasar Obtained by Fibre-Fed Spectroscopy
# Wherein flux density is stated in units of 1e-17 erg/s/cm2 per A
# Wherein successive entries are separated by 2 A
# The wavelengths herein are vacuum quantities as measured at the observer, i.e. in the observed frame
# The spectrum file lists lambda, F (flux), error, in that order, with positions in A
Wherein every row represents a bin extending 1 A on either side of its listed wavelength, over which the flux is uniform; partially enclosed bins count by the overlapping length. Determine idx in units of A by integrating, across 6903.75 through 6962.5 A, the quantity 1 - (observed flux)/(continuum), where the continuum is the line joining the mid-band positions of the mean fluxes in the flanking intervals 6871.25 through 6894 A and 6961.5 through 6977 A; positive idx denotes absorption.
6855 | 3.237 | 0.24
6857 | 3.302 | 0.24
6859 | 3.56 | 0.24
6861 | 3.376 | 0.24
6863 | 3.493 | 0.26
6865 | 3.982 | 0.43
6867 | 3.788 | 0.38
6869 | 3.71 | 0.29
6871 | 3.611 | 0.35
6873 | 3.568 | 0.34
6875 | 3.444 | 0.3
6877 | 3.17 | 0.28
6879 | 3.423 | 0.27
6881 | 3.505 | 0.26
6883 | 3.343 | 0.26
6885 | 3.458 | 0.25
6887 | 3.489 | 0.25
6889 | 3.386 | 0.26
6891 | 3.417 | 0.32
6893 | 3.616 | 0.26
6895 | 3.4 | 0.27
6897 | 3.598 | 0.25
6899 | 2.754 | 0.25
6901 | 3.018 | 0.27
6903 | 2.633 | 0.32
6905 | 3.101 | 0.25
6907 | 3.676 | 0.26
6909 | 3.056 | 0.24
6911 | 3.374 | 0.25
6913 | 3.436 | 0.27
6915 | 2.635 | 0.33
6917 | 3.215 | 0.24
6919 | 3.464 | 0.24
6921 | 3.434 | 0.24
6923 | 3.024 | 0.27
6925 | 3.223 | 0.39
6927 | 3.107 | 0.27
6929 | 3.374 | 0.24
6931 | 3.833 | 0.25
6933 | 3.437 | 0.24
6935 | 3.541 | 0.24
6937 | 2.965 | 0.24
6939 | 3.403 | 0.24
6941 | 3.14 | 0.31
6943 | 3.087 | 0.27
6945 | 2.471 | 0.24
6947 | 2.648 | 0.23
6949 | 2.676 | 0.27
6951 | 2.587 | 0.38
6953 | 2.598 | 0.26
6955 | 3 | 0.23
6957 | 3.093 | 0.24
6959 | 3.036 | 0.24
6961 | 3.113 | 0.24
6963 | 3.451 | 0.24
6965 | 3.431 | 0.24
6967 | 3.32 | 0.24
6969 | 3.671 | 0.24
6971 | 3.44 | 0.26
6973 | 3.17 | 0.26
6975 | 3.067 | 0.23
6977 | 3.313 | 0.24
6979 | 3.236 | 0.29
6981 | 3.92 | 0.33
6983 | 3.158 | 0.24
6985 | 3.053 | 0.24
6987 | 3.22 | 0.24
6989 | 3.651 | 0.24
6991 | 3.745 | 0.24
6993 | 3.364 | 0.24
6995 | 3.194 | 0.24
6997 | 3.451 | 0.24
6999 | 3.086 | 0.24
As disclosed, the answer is 4.5 A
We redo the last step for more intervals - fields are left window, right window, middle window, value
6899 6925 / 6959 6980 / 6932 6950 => 1.1 A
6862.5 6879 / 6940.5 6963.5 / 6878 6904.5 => 0.8 A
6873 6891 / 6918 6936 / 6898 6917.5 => 1.8 A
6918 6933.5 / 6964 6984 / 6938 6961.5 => 3.3 A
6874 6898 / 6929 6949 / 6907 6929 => 0.3 A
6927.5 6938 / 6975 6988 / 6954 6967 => 0.6 A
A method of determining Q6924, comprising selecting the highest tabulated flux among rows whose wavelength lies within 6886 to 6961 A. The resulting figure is 3.833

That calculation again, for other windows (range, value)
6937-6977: 3.671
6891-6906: 3.616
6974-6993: 3.92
